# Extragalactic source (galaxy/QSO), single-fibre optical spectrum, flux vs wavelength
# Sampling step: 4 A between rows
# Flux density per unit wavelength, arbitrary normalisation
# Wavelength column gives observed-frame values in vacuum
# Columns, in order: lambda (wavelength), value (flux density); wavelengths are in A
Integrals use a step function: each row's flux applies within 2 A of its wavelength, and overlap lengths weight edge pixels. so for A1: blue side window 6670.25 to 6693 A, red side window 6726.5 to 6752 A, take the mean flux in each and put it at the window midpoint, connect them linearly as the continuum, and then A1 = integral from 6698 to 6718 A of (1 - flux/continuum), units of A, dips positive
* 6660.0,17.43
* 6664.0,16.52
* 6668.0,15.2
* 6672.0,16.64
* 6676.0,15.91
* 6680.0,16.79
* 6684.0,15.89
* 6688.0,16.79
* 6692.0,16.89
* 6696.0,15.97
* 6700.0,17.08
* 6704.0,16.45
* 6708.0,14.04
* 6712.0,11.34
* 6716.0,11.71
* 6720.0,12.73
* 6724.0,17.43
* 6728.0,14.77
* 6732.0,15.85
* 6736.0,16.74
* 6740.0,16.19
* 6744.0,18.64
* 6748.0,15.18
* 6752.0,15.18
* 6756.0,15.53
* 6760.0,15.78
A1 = 2.7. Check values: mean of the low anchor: 16.5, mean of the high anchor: 16.2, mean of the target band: 14.1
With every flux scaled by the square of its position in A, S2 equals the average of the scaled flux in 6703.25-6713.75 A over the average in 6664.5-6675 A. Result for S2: 0.87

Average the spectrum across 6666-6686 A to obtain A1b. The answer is 16.1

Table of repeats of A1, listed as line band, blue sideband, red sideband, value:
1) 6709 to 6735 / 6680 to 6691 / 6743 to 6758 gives 3.4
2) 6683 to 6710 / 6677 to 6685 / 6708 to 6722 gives -3.2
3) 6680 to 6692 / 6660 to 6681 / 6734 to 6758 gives -0.2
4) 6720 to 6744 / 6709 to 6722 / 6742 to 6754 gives -3.2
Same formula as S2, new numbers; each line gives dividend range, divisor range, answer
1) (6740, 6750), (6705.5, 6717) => 1.34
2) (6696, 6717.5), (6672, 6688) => 0.89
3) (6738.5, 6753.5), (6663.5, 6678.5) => 1.04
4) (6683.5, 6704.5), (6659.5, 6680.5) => 1.02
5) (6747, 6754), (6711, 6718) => 1.33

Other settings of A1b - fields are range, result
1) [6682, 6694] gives 16.5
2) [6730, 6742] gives 16.3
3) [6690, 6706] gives 16.6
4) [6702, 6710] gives 15.2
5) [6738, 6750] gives 16.7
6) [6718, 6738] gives 15.5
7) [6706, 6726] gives 13.4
